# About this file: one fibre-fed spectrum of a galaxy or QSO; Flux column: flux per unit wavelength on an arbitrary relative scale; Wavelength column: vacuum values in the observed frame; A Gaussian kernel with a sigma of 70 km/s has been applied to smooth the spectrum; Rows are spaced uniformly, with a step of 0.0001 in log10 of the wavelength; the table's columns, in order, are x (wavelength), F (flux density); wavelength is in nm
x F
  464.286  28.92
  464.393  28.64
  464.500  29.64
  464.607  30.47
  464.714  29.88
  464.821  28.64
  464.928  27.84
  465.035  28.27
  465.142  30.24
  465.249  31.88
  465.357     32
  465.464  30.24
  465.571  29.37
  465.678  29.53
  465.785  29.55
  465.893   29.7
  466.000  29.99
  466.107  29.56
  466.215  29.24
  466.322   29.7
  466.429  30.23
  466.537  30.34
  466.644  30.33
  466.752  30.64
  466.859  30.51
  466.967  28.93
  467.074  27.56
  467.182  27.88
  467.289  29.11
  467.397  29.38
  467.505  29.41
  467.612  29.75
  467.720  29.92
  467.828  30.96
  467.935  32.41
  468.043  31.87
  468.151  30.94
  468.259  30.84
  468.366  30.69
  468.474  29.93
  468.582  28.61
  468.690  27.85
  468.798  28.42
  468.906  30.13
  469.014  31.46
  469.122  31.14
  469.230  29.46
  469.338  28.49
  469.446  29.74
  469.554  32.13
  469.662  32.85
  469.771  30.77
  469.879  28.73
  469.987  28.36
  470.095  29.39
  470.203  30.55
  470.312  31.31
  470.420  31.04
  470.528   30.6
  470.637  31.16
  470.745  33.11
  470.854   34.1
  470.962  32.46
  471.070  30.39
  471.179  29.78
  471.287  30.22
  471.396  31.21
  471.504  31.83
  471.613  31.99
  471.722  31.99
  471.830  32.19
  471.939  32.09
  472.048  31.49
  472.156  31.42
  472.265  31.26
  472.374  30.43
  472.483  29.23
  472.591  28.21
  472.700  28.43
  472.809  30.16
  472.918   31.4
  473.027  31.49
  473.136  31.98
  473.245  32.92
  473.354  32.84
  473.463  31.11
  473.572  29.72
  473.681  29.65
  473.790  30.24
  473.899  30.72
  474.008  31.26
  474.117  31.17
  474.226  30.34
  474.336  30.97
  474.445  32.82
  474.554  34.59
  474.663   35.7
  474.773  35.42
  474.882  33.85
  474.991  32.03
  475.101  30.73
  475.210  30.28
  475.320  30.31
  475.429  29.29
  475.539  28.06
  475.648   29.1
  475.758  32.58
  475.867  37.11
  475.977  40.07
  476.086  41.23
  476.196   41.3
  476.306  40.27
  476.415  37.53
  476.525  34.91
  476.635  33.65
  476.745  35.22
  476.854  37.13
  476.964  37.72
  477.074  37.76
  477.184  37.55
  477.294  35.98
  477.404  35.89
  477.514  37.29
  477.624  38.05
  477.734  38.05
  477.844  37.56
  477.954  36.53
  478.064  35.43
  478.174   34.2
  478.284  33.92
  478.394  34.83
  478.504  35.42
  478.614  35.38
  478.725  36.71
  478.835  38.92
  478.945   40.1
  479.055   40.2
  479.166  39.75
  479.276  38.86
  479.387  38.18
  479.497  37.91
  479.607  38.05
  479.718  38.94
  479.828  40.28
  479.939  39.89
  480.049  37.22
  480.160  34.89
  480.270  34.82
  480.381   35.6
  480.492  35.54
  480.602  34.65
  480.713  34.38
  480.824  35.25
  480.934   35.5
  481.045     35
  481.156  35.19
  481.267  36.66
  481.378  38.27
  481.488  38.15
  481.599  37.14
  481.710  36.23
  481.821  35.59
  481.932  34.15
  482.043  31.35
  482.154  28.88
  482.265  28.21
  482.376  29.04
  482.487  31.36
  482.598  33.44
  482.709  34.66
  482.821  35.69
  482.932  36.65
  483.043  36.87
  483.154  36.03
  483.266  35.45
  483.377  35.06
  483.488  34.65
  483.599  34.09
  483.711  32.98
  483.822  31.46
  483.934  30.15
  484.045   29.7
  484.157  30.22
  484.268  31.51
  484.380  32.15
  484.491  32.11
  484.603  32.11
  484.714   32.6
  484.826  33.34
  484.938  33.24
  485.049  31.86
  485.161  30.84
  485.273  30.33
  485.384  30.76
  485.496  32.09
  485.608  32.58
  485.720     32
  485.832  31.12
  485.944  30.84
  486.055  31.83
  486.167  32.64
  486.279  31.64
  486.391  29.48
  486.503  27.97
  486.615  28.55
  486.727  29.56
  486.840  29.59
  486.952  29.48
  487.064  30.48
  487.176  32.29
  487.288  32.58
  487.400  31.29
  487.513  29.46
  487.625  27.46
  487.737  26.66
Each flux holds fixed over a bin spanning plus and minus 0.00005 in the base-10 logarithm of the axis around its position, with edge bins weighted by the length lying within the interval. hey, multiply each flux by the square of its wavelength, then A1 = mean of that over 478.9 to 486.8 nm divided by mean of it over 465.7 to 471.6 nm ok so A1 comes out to 1.2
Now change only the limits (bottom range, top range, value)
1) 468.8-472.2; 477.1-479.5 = 1.24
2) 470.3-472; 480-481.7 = 1.18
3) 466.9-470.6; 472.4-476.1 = 1.08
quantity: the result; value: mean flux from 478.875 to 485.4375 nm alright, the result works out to 34.6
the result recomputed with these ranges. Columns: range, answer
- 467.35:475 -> 31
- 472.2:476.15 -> 31.9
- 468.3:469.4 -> 29.6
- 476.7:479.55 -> 37.1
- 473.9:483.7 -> 35.3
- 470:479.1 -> 33.4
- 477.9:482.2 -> 36.4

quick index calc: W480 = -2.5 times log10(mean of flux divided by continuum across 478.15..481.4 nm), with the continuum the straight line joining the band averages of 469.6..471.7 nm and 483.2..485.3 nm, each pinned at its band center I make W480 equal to -0.155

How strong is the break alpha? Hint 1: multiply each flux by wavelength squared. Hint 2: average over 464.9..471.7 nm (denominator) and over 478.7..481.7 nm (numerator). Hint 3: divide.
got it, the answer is 1.3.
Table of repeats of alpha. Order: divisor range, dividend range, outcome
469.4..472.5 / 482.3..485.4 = 1.11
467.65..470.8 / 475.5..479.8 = 1.26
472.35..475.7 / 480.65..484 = 1.14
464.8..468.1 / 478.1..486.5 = 1.23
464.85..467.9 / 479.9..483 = 1.25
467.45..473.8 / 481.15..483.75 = 1.18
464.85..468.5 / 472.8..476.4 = 1.13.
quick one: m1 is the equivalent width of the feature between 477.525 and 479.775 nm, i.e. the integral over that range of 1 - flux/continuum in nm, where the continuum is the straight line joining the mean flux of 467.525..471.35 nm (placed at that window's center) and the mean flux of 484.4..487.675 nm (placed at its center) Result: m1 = -0.48 nm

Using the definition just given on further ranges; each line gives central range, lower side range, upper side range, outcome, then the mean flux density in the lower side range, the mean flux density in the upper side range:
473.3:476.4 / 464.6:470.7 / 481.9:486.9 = -0.216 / 30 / 32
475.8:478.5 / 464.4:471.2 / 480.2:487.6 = -0.455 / 30.1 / 32.8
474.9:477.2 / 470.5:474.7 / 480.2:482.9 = -0.167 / 31.3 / 34.4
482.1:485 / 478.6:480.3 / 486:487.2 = 0.076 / 38.2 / 30.3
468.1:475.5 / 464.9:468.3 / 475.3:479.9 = 0.471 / 30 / 36.7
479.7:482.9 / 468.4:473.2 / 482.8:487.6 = -0.346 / 30.7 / 31.9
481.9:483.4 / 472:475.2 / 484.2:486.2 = -0.072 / 31.4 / 31.9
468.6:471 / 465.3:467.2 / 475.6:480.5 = 0.106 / 29.8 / 37.1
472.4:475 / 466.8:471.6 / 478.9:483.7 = 0.071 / 30.4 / 35.7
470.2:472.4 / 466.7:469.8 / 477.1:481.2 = 0.031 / 30.1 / 36.8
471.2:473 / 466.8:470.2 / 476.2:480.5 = 0.095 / 29.9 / 37.1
